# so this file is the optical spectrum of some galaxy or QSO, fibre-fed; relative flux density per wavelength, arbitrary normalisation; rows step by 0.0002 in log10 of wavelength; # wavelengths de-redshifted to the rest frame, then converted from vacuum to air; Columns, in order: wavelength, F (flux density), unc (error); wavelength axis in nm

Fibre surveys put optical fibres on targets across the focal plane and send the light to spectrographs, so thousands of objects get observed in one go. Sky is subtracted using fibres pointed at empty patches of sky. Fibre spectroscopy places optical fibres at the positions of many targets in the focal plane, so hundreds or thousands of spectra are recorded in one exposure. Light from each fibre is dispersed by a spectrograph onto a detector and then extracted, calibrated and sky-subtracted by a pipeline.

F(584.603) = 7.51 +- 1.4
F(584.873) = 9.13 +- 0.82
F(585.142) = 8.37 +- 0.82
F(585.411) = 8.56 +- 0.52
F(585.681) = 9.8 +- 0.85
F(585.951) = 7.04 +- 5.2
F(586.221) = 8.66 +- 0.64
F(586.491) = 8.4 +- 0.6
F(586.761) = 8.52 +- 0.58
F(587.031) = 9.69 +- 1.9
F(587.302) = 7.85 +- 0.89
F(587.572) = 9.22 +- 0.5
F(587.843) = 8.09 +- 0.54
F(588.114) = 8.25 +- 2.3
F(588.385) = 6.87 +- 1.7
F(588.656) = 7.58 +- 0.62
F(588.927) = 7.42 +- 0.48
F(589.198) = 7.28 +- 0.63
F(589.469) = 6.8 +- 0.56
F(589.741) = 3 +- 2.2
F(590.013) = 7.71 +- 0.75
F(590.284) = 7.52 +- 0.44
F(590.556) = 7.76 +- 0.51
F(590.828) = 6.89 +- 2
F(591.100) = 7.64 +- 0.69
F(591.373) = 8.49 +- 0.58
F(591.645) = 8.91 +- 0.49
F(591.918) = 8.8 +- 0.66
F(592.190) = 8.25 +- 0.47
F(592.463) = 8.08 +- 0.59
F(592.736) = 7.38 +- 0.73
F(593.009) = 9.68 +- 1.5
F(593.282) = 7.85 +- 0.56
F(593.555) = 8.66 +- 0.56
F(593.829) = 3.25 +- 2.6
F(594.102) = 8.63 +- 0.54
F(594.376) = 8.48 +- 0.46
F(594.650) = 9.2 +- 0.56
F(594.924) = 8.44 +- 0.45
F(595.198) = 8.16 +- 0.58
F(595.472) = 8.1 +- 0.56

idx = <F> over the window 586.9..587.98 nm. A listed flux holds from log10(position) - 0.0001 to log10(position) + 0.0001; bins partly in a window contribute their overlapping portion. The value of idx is 8.7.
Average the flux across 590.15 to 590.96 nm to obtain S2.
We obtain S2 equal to 7.39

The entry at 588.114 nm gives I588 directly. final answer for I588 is 8.25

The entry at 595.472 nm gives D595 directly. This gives 8.1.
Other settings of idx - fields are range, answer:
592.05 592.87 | 7.91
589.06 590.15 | 6.21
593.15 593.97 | 6.59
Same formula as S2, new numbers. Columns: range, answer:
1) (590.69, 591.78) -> 7.98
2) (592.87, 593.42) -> 8.77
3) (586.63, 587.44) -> 8.69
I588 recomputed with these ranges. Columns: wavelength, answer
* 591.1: 7.64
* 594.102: 8.63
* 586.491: 8.4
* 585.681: 9.8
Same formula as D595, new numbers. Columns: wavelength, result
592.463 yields 8.08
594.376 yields 8.48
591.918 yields 8.8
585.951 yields 7.04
